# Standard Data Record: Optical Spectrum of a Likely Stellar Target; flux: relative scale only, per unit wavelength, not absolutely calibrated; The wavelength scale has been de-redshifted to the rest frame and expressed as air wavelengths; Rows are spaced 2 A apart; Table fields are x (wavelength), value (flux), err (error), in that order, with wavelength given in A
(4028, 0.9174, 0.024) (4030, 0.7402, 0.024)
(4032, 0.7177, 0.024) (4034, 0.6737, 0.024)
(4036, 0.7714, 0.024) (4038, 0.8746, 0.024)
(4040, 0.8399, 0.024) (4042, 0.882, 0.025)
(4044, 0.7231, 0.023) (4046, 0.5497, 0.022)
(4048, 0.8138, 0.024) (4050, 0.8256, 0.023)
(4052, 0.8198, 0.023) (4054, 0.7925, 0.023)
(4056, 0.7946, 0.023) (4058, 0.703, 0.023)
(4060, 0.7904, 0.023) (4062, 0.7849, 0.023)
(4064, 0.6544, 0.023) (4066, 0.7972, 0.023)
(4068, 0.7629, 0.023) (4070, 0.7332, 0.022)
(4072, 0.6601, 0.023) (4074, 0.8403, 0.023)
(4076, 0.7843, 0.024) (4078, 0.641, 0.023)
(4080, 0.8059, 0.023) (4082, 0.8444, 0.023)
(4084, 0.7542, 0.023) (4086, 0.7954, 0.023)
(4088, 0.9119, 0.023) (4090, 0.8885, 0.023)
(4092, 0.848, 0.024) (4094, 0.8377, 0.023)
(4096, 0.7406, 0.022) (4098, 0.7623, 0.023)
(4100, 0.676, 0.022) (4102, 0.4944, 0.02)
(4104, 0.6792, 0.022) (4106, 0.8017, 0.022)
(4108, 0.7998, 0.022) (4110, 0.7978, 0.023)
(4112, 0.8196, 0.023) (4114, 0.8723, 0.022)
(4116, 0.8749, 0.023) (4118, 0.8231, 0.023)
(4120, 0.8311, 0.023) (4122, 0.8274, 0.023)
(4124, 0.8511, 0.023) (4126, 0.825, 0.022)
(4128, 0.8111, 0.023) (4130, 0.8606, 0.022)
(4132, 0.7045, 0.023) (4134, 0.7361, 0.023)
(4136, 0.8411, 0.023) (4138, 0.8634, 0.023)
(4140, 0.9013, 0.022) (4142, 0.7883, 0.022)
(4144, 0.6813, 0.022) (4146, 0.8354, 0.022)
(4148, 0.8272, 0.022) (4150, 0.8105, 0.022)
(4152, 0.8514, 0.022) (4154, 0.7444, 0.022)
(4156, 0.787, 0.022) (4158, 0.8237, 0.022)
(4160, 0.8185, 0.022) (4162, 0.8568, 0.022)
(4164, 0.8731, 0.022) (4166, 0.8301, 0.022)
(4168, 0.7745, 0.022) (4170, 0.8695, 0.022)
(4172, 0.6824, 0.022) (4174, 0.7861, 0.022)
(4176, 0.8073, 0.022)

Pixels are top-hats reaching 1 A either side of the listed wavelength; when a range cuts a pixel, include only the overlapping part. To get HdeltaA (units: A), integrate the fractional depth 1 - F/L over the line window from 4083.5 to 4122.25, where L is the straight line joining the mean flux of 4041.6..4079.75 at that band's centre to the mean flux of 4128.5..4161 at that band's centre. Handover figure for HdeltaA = -0.59 A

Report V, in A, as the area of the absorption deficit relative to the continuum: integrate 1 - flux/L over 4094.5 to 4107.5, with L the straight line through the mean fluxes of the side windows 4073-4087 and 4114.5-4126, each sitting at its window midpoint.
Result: 1.8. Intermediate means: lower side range 0.781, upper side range 0.841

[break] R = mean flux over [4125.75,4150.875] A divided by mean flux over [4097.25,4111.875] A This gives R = 1.12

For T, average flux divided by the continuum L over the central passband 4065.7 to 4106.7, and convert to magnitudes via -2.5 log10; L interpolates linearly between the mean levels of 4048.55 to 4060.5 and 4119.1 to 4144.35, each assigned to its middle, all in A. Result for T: 0.05 mag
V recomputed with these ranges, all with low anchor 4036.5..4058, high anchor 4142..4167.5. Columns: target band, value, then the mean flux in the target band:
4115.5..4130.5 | -0.6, 0.836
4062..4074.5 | 0.8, 0.741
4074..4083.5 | 0.2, 0.776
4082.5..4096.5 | -0.6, 0.829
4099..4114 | 1.2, 0.734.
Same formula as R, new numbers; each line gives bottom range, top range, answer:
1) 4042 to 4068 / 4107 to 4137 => 1.08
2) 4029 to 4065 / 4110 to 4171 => 1.07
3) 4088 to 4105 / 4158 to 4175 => 1.08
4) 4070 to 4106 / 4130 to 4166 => 1.06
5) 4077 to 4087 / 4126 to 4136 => 1.03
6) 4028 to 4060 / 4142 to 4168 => 1.05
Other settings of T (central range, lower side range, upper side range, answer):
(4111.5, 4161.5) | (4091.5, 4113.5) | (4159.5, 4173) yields -0.044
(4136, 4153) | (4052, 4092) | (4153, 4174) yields -0.029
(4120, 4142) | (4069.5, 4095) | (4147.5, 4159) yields -0.023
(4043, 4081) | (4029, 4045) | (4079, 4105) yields 0.034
